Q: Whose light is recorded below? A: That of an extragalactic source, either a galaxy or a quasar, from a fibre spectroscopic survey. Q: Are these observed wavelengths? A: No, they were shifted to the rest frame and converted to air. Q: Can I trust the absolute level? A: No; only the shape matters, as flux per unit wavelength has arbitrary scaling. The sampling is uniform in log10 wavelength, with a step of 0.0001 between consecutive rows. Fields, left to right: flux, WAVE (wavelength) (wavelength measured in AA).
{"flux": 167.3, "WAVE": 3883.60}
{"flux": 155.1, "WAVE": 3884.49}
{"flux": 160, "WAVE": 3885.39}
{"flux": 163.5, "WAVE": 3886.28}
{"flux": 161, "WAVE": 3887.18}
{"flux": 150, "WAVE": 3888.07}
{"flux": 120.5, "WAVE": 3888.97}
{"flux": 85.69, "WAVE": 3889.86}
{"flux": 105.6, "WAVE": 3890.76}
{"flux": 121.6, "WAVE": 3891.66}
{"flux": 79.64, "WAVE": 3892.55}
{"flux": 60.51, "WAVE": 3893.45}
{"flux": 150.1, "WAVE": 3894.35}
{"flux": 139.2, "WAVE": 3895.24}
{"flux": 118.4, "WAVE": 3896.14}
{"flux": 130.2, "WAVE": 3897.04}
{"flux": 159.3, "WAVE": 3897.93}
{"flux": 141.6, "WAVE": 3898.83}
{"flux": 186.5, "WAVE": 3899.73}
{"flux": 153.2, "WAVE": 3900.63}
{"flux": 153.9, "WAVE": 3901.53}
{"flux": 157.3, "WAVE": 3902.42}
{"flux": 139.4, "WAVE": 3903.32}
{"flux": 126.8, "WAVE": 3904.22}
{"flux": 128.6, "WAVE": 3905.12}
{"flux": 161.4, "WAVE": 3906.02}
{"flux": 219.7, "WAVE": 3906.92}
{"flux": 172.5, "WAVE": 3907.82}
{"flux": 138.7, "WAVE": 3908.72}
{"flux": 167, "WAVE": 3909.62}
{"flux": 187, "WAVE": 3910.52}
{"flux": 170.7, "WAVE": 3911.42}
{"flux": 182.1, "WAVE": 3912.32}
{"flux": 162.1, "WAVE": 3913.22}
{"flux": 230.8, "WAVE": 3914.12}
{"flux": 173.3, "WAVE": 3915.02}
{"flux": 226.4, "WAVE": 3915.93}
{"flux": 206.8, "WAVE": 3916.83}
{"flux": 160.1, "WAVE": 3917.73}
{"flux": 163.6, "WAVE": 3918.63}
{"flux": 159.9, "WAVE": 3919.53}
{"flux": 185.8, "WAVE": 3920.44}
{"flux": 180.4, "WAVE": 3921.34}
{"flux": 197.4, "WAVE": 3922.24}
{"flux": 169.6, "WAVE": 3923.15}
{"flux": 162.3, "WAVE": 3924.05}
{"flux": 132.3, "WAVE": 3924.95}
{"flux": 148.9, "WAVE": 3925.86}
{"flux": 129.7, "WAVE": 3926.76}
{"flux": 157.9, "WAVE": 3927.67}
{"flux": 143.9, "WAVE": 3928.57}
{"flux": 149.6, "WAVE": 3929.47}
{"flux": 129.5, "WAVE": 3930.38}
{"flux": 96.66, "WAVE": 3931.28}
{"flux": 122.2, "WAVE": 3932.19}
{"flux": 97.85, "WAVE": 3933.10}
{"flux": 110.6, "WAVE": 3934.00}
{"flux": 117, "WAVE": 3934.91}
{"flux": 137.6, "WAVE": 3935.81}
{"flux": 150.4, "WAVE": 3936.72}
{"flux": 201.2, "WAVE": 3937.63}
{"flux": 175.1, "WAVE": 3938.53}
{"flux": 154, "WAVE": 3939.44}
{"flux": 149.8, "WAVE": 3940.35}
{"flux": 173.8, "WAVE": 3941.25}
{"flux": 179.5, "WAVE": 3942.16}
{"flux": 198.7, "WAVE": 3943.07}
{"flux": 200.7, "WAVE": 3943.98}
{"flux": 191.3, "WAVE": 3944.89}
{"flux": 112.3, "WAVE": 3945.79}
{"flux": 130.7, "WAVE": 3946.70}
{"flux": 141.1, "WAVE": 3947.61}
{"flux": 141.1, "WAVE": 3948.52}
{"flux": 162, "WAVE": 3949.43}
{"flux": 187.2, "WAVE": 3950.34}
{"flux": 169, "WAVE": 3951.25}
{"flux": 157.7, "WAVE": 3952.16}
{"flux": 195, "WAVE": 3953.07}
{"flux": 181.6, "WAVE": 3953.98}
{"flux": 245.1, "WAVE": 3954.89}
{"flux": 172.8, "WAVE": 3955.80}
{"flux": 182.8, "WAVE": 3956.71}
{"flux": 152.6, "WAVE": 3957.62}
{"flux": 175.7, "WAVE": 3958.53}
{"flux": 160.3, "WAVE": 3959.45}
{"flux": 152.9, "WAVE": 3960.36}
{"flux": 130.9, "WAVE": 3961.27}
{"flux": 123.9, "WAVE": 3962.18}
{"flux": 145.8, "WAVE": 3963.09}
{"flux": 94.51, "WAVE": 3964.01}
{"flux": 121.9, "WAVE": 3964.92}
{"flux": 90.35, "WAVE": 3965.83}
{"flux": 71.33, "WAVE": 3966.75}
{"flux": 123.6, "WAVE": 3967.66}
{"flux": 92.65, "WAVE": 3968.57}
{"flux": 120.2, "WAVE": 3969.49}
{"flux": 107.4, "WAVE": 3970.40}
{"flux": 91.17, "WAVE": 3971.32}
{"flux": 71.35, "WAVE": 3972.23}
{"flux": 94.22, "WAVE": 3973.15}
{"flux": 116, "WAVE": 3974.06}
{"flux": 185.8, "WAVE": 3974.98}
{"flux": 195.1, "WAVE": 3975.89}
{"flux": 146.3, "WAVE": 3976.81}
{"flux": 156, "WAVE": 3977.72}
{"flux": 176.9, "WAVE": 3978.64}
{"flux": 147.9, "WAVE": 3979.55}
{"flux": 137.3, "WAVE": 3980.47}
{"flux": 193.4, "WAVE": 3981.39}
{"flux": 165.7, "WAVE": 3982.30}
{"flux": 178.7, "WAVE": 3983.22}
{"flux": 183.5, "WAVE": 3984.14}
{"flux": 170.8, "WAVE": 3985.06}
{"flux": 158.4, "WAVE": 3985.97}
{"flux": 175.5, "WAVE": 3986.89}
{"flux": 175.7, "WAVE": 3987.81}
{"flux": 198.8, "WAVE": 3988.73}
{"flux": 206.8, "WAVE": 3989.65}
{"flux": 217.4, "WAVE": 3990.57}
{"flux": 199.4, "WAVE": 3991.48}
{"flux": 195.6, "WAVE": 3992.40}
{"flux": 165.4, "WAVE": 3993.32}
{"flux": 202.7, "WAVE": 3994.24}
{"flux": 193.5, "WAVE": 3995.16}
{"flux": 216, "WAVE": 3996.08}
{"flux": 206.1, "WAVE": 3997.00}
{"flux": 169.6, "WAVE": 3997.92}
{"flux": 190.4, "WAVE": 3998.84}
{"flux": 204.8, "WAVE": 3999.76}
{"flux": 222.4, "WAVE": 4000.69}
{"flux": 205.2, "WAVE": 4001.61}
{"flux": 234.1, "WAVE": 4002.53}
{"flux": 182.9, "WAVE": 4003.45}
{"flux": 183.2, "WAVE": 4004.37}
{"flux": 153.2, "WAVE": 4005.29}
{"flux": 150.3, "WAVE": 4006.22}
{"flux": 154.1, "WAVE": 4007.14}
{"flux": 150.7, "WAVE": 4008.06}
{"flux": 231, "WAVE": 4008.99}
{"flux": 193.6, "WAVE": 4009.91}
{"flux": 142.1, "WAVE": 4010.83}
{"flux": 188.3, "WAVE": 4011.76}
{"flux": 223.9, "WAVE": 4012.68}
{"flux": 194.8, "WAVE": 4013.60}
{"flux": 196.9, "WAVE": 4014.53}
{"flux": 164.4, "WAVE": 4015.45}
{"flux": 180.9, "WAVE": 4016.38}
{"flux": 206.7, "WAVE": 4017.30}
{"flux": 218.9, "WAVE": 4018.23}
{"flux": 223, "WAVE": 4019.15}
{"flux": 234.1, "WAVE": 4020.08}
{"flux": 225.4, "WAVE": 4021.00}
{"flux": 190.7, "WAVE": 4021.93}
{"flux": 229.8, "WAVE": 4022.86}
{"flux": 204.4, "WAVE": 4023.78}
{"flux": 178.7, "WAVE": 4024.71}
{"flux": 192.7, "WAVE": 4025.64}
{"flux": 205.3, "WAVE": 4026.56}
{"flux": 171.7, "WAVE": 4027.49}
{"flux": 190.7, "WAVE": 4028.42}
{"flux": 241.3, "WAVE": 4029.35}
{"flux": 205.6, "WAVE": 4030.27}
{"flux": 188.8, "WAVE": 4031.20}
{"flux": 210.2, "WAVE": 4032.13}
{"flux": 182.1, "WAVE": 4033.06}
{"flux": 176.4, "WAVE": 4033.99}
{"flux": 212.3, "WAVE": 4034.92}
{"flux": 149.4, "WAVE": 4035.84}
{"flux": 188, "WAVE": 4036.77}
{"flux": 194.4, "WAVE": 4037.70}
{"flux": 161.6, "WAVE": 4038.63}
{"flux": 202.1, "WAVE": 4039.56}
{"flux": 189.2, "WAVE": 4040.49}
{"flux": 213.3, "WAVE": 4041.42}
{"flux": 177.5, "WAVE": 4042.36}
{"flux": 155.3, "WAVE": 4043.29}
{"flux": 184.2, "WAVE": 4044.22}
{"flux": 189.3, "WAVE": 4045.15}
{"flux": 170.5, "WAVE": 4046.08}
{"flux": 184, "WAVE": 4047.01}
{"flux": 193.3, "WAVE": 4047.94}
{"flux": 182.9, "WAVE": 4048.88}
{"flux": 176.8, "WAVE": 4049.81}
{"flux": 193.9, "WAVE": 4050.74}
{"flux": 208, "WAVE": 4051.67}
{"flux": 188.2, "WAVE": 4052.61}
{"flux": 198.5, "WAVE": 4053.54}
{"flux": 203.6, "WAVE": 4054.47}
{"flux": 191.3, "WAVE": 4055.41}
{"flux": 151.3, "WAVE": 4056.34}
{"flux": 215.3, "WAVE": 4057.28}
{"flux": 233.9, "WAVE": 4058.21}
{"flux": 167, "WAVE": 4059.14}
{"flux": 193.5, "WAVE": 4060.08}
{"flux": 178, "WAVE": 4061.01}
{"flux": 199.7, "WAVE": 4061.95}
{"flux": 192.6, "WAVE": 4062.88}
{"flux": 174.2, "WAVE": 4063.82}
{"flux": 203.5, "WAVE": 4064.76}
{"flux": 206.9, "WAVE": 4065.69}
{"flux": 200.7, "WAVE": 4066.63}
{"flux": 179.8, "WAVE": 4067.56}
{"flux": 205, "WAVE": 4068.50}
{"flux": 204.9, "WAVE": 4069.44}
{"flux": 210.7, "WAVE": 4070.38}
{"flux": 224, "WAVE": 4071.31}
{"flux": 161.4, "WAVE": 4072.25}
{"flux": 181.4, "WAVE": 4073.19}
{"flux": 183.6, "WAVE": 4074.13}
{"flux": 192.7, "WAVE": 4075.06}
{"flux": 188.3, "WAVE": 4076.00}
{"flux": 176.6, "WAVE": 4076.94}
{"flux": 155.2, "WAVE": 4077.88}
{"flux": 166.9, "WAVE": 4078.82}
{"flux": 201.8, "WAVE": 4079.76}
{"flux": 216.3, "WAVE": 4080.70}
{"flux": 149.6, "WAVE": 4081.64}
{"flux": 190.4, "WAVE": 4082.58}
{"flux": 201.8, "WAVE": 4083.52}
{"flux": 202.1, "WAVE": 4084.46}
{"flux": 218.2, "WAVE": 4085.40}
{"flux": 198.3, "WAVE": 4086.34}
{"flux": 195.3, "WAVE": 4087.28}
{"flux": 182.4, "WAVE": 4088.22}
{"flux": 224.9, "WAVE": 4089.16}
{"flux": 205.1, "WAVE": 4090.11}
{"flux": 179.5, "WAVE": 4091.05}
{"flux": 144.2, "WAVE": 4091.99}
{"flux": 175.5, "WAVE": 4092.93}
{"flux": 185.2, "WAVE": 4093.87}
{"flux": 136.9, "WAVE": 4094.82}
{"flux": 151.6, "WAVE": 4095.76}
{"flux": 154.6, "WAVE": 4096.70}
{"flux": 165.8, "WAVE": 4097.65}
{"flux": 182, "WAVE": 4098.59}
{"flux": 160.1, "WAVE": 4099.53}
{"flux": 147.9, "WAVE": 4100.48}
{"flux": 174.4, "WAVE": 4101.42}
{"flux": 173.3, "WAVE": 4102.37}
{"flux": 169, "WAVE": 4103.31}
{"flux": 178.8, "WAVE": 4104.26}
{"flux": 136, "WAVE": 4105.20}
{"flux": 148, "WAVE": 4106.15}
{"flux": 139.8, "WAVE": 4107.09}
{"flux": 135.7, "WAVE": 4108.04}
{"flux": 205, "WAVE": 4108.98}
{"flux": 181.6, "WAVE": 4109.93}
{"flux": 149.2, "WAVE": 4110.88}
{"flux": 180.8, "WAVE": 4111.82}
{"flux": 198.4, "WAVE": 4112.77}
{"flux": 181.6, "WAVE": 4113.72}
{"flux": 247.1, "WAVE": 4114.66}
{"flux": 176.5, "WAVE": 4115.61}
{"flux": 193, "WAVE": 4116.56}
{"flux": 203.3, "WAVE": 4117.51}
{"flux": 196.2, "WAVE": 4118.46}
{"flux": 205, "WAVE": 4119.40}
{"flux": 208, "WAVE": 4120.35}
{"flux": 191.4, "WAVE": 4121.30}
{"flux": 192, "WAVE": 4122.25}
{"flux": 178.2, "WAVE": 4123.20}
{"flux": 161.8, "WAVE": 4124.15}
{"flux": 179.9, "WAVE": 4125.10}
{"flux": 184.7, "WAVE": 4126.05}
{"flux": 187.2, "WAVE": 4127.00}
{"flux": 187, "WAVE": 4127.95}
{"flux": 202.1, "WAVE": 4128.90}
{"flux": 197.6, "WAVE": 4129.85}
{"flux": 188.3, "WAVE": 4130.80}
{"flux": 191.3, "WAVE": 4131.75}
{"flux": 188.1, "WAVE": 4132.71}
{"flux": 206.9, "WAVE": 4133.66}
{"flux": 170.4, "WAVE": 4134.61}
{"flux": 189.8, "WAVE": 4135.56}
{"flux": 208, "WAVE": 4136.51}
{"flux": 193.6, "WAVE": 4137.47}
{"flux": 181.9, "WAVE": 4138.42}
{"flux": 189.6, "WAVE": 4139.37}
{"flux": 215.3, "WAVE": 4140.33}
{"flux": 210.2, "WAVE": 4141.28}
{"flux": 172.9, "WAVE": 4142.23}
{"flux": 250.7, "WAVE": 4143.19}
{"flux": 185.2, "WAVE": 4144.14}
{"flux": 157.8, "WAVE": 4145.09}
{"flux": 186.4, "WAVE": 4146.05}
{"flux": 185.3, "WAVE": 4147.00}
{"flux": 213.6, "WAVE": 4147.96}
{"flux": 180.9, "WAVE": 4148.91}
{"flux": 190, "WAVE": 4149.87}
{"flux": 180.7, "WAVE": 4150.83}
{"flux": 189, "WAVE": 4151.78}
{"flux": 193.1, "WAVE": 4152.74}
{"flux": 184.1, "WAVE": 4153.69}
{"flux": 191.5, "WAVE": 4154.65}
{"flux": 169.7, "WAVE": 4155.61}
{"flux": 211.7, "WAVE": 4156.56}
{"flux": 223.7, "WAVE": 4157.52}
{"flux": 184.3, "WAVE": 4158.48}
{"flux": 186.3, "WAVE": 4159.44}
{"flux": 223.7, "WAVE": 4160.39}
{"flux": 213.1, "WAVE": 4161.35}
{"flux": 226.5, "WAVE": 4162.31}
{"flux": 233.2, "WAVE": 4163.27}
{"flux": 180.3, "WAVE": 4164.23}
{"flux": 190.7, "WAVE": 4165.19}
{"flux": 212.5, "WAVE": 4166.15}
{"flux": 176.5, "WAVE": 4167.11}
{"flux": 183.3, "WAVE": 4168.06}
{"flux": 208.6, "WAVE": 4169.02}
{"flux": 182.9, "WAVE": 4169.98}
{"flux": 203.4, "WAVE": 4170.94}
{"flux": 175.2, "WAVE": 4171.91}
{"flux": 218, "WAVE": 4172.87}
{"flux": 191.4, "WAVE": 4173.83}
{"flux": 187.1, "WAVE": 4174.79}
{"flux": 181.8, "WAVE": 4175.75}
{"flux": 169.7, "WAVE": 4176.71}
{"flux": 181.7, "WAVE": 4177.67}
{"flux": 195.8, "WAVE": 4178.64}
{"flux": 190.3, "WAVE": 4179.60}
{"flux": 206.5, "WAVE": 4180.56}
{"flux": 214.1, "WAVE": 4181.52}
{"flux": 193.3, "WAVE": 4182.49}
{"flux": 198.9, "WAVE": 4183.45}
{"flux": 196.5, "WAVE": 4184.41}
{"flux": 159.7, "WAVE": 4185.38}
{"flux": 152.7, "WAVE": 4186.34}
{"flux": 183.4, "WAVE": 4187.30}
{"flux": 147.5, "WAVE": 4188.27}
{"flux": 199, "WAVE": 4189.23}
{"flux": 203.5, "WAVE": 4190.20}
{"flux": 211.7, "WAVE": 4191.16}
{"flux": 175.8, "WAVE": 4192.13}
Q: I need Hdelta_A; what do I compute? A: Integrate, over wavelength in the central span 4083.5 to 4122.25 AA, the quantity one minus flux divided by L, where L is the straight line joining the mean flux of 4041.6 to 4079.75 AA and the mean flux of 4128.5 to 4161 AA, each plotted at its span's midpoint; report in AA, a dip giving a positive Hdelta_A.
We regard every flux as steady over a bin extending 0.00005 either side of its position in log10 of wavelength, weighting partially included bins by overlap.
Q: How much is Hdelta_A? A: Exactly 2.33 AA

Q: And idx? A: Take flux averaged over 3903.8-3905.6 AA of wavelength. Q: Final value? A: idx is 128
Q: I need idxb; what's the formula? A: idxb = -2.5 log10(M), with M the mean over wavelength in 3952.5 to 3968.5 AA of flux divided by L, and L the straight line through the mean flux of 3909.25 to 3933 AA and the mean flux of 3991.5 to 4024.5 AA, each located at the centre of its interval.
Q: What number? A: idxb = 0.21 mag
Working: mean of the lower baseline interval 164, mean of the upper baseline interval 195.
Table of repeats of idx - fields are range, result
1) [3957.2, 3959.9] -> 163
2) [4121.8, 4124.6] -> 177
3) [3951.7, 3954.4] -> 178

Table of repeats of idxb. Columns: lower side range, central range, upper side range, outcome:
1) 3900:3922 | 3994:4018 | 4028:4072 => -0.03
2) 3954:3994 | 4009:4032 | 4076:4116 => -0.23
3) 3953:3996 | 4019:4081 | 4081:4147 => -0.13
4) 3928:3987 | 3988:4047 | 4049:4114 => -0.17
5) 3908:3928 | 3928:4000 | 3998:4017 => 0.15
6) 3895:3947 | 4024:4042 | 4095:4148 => -0.12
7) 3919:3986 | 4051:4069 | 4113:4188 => -0.12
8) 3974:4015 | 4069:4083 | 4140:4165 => 0.02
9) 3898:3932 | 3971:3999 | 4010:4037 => 0.09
